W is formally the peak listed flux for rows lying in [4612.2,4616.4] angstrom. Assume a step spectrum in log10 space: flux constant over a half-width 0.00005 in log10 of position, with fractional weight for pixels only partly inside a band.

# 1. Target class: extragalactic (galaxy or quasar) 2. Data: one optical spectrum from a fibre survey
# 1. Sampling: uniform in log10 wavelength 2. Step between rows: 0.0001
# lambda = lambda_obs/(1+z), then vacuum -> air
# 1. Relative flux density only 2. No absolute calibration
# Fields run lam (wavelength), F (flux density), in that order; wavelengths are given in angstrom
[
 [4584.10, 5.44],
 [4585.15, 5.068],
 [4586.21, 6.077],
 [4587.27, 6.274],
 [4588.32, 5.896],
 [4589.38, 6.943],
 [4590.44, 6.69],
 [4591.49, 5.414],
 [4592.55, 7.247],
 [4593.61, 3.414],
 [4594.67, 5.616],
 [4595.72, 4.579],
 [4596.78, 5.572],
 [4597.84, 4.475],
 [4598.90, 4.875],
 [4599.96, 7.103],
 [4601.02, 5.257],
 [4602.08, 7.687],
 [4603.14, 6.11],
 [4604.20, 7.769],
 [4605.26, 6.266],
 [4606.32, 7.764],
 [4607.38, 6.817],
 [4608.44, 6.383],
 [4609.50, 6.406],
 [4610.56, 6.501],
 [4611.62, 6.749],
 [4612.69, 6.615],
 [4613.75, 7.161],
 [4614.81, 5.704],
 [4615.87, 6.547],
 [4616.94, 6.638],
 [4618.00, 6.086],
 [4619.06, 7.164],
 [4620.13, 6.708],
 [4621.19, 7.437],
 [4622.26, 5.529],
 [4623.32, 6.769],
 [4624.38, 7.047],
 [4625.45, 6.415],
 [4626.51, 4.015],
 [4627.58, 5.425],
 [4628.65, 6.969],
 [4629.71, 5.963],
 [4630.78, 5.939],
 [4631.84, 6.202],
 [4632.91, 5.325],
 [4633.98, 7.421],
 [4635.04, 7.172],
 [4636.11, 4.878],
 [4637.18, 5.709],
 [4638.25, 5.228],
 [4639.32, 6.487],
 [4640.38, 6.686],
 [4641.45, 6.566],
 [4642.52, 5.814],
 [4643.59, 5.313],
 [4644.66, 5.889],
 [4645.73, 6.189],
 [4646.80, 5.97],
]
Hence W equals 7.161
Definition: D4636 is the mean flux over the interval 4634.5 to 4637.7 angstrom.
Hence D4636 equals 5.93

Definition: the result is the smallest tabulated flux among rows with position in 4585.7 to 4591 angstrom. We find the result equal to 5.896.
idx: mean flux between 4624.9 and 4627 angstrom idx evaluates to 5.25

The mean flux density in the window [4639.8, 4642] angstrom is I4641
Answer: 6.63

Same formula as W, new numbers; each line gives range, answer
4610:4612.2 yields 6.749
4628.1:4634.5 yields 7.421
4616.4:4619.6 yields 7.164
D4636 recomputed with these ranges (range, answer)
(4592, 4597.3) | 5.28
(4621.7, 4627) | 5.98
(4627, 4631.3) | 6.04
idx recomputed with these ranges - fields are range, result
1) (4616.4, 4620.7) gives 6.65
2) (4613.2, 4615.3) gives 6.46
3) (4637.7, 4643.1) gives 6.15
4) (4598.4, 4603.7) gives 6.22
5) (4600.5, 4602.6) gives 6.47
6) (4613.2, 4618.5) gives 6.43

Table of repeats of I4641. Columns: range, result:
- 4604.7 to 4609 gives 6.82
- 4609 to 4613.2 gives 6.56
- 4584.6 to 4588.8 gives 5.83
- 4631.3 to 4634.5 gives 6.31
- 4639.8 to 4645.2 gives 6.06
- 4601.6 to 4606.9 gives 7.11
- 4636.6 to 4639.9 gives 5.81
